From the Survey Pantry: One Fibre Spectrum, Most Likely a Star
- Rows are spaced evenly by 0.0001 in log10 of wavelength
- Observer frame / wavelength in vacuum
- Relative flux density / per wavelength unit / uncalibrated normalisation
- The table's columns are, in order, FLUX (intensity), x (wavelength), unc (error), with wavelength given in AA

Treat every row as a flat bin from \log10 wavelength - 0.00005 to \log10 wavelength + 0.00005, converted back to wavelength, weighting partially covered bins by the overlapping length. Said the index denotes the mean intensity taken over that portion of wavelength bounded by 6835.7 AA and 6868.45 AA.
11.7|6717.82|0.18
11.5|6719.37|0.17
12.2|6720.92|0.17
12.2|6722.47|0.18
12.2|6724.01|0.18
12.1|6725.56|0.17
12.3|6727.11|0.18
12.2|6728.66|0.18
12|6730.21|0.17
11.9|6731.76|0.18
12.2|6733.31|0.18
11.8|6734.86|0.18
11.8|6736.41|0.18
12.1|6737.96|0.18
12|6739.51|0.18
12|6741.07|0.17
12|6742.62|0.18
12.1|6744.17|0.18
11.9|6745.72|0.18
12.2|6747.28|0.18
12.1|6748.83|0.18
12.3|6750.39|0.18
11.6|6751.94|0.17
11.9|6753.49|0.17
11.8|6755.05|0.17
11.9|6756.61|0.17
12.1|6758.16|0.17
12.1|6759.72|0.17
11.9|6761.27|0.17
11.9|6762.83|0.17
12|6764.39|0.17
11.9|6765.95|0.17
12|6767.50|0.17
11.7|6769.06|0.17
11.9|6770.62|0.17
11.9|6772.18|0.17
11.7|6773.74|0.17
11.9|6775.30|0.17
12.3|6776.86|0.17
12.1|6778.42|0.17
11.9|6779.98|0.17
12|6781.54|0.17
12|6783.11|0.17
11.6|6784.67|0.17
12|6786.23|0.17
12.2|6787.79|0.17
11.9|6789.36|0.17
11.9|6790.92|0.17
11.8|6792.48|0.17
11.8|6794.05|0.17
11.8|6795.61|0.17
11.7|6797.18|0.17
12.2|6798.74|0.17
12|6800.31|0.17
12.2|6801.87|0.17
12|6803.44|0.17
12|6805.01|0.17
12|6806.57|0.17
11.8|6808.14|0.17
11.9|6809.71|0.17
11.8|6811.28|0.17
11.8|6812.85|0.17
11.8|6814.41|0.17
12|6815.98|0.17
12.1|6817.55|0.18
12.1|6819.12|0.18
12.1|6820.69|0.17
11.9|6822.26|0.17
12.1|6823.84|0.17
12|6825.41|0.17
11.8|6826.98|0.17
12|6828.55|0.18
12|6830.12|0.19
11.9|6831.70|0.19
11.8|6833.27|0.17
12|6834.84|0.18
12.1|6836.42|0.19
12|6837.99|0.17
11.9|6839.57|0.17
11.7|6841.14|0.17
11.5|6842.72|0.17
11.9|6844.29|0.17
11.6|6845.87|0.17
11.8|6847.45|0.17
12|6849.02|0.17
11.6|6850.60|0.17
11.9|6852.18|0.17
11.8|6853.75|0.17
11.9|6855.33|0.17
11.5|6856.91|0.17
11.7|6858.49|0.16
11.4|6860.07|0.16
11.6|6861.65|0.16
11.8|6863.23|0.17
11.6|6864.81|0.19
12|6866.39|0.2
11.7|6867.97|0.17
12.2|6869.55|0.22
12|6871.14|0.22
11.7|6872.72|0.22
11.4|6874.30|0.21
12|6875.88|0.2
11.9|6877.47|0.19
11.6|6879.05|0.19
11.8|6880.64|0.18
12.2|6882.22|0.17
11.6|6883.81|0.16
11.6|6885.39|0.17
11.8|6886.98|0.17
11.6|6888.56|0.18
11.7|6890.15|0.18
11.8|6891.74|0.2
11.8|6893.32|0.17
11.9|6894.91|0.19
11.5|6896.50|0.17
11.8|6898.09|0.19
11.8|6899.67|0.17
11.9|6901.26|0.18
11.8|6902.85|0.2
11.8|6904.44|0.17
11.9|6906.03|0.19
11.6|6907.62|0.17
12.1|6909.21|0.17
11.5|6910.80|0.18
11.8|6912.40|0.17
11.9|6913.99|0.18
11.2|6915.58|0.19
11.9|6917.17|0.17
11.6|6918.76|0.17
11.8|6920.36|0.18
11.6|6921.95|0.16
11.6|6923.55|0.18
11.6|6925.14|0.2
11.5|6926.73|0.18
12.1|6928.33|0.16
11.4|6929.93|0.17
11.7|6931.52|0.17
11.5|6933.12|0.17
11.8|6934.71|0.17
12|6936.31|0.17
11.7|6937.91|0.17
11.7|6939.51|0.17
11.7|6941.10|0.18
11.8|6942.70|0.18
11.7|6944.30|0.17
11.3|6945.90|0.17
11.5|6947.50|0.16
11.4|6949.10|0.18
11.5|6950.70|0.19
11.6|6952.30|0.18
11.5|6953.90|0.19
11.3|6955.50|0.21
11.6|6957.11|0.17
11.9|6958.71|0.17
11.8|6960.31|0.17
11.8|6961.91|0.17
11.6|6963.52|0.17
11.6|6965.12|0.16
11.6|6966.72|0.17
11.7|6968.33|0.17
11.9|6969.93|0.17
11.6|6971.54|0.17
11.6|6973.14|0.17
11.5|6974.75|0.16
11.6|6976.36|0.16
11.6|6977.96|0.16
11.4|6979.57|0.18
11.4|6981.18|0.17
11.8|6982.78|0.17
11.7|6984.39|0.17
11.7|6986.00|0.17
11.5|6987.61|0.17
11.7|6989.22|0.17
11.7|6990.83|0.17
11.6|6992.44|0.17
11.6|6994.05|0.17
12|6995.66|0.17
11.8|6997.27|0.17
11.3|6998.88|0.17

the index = 11.8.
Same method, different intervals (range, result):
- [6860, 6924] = 11.8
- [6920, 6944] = 11.7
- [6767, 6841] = 11.9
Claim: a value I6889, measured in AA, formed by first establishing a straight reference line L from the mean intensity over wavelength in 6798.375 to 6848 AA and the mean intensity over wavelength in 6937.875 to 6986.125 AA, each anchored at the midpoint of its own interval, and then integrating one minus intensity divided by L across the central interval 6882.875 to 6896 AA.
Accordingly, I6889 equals 0.1 AA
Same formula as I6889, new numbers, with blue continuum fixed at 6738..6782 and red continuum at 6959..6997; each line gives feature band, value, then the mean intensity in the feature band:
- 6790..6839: -0.2 AA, 11.9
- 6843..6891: 0.2 AA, 11.8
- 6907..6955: 0.3 AA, 11.7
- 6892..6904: 0.0 AA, 11.8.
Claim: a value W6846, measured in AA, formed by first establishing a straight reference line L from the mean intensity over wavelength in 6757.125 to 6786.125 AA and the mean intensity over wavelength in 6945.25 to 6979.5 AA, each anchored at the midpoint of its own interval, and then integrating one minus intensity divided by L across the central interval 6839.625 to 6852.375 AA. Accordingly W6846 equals 0.1 AA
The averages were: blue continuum 11.9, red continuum 11.6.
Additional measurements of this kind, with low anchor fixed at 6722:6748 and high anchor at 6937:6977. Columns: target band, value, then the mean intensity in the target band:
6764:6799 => 0.1 AA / 11.9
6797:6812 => -0.1 AA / 12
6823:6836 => -0.1 AA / 11.9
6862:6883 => -0.1 AA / 11.8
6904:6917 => 0.0 AA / 11.7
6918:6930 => 0.0 AA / 11.7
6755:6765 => 0.0 AA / 12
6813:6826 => -0.1 AA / 12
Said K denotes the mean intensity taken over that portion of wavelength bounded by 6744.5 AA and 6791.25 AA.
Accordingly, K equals 12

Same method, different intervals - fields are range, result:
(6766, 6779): 11.9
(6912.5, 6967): 11.6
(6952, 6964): 11.6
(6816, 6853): 11.9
